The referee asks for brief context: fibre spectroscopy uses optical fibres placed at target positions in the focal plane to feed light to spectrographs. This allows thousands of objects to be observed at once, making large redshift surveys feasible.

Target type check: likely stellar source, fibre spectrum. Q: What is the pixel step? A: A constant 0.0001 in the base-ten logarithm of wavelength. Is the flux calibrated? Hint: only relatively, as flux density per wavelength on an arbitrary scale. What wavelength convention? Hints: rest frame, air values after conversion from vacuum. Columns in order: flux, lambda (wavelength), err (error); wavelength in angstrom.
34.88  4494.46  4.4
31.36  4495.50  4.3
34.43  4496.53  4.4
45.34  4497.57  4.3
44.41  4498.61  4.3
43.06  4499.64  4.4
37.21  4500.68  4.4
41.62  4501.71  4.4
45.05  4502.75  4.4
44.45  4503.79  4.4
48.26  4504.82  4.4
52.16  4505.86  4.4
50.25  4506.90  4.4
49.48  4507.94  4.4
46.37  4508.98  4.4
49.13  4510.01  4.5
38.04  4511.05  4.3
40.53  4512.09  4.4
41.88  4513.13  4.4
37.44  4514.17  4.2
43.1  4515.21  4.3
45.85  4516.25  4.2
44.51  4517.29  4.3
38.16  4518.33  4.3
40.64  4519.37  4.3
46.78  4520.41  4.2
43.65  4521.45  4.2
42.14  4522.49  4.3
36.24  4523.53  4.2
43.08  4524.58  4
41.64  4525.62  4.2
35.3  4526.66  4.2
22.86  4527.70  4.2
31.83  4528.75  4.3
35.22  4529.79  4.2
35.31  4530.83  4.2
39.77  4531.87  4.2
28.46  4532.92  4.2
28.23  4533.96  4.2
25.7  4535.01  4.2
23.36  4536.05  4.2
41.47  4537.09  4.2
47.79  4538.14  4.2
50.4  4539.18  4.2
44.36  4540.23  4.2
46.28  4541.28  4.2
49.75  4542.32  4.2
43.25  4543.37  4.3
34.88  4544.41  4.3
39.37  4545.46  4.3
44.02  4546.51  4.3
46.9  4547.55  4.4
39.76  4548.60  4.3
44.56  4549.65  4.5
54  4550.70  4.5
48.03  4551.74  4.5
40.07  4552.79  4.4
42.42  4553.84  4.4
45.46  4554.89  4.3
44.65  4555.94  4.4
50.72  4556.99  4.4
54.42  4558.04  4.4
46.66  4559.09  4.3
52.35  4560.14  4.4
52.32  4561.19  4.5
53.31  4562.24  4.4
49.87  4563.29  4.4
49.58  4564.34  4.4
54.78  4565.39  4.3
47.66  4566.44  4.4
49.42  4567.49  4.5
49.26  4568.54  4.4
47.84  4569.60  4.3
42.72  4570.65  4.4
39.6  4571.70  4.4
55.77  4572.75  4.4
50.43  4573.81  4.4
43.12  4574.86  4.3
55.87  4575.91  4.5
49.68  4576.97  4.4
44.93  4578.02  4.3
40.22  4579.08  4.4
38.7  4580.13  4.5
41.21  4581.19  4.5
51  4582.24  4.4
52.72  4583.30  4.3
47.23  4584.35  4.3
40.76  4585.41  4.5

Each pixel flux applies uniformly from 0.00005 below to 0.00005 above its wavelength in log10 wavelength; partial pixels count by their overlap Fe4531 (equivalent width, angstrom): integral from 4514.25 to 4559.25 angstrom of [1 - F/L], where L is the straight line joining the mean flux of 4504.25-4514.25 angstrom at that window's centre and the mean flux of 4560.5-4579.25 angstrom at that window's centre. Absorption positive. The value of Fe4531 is 5.8 angstrom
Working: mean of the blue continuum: 45.7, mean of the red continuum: 48.9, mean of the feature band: 41.1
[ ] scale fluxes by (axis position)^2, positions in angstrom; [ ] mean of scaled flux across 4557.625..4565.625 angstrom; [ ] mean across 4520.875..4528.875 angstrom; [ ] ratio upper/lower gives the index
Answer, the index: 1.4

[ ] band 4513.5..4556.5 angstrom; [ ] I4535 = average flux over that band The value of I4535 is 40.4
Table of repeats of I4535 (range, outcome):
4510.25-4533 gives 39.1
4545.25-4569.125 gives 47.9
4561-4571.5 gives 49.3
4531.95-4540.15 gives 35.8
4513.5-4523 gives 42.5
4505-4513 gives 46.4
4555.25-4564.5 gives 50.4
